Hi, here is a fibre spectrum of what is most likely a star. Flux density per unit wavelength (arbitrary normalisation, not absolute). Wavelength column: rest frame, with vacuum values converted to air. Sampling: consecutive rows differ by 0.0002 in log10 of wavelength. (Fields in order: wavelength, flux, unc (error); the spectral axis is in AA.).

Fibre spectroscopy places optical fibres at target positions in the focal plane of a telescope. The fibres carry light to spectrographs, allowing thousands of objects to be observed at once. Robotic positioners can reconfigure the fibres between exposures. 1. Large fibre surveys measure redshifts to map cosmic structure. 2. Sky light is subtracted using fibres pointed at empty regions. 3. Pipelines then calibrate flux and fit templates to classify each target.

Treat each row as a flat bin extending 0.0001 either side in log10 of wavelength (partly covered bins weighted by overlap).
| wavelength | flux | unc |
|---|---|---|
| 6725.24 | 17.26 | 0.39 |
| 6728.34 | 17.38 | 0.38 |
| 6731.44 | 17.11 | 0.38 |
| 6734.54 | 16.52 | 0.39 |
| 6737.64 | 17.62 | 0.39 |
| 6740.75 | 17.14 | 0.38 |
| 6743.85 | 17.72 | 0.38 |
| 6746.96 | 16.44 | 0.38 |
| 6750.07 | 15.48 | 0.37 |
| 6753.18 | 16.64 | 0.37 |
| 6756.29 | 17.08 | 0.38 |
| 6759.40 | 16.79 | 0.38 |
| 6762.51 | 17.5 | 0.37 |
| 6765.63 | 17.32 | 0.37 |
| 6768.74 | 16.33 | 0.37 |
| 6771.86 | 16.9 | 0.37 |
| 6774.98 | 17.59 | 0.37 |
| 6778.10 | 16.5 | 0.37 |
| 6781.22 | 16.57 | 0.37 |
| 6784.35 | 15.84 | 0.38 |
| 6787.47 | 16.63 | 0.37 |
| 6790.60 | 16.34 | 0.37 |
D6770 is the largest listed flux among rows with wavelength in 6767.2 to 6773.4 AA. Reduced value 16.9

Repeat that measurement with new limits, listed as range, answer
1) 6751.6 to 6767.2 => 17.5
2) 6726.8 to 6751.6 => 17.72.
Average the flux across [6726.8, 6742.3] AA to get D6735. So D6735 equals 17.2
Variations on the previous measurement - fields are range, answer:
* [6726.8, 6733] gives 17.2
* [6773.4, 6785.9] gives 16.6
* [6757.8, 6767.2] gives 17.2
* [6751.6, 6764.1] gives 17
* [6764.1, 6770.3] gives 16.8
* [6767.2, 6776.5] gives 16.9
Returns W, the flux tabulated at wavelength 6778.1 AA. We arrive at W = 16.5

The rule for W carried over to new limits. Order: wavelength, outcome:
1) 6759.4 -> 16.79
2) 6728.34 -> 17.38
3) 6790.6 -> 16.34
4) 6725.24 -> 17.26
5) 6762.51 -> 17.5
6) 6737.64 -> 17.62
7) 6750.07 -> 15.48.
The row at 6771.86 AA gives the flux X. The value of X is 16.9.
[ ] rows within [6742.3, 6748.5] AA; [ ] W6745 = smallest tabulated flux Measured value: 16.44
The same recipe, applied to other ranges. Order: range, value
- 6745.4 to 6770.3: 15.48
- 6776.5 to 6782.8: 16.5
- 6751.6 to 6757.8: 16.64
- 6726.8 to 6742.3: 16.52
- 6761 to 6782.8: 16.33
